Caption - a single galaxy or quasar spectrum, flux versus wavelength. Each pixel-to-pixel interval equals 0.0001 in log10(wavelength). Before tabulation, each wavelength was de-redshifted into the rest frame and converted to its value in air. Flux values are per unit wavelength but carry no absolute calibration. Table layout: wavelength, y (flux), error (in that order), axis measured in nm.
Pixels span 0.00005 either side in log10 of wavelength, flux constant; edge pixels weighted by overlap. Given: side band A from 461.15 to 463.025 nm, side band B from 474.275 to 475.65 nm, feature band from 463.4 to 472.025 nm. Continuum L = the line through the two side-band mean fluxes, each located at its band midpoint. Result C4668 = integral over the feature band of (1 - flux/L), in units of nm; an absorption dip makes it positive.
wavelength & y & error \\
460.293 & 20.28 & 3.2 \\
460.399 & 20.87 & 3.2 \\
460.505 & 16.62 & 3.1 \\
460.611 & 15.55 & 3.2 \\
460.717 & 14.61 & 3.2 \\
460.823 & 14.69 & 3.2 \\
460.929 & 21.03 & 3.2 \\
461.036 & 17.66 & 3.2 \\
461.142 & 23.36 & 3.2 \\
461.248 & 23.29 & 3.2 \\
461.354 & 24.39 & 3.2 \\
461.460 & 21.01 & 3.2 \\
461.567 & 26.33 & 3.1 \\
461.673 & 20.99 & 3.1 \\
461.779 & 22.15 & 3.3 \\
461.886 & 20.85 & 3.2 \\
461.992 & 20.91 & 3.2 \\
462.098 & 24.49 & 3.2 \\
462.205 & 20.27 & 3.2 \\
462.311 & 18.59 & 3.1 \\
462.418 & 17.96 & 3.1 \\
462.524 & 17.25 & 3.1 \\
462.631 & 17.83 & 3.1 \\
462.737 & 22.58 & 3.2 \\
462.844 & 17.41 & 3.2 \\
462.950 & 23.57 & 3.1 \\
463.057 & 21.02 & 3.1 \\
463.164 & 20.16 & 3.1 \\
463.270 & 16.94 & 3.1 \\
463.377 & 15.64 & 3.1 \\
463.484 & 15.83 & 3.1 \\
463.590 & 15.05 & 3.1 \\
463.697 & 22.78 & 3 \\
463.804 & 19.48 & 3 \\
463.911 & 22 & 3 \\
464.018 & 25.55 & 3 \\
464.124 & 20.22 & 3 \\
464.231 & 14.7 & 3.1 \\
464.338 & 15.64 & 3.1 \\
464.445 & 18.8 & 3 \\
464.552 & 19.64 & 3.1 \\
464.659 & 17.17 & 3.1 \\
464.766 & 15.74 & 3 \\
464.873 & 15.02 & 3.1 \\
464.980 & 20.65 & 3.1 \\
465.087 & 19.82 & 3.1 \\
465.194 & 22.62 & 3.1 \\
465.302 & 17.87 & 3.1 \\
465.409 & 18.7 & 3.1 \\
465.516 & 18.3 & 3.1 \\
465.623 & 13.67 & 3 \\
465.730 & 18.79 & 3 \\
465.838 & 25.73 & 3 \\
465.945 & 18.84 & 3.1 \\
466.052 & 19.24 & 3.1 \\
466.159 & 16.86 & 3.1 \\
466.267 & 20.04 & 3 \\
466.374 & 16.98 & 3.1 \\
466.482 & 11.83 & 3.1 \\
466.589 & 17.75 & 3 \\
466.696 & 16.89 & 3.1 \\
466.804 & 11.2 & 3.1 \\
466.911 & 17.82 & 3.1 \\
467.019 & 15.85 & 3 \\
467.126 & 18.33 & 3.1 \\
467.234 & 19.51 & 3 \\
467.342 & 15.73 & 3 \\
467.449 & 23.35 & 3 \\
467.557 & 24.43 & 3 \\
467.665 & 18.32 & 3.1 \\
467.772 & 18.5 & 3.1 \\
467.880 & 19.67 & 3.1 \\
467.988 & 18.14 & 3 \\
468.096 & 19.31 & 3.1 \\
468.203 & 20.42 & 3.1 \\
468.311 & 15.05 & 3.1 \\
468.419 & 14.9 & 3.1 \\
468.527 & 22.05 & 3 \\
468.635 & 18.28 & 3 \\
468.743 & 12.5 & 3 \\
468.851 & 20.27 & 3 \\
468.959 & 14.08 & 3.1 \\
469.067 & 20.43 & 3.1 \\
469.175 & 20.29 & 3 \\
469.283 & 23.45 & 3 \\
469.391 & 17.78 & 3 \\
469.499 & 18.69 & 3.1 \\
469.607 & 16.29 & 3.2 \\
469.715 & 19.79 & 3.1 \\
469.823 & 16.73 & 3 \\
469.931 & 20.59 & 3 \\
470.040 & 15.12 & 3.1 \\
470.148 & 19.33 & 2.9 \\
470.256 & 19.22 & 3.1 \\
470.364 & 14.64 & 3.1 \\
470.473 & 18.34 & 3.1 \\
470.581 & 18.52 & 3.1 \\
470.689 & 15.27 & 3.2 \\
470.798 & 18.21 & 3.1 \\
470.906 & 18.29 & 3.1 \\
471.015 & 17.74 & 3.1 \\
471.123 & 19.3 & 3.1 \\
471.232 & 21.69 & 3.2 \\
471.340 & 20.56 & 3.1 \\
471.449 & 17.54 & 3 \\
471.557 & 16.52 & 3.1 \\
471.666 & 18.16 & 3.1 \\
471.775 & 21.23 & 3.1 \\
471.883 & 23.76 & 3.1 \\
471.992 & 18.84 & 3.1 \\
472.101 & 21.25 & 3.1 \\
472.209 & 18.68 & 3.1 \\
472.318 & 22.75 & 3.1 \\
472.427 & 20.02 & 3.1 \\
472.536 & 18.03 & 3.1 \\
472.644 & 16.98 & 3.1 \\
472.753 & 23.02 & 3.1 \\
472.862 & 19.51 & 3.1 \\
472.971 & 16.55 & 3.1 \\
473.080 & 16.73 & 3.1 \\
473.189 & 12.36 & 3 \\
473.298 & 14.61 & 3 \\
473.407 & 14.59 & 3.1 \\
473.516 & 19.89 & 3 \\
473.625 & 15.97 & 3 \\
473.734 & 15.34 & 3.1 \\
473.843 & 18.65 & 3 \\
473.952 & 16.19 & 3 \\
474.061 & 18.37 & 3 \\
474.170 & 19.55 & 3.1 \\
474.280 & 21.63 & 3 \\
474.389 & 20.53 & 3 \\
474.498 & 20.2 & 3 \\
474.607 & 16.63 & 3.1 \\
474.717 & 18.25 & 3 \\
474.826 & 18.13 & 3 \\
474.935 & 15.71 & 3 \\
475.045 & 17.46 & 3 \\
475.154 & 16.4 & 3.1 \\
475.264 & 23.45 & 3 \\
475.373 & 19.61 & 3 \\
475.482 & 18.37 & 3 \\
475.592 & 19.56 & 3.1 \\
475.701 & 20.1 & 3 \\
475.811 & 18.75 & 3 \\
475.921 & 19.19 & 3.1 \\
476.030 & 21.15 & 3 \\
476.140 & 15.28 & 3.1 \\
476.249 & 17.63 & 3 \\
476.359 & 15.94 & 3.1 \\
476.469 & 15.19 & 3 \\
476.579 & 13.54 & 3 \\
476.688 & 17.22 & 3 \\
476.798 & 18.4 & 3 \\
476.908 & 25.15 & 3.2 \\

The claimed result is 0.737 nm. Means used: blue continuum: 21.2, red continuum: 18.8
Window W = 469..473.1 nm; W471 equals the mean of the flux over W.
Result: 18.9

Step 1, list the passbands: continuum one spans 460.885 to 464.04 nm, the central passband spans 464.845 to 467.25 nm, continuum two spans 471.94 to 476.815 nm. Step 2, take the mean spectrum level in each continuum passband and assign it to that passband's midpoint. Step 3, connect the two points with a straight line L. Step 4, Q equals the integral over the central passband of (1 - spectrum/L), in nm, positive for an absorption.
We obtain 0.23 nm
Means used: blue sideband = 20.5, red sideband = 18.1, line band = 17.9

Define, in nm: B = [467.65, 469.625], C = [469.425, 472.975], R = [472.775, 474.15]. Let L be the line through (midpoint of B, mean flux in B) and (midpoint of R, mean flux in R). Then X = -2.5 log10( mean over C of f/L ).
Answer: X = -0.08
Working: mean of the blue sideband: 18.4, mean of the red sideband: 16.8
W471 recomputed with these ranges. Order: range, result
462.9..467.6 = 18.5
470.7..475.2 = 18.4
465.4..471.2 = 18.1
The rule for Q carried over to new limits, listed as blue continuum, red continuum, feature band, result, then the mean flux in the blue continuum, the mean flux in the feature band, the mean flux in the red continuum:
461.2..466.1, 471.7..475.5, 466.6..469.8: 0.14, 19.7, 18.3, 18.6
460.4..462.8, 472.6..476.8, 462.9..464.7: 0.06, 20.1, 19.1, 17.9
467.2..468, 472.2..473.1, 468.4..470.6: 0.16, 19.8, 18.2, 19.2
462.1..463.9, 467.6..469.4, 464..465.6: 0.04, 19.1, 18.5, 18.5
